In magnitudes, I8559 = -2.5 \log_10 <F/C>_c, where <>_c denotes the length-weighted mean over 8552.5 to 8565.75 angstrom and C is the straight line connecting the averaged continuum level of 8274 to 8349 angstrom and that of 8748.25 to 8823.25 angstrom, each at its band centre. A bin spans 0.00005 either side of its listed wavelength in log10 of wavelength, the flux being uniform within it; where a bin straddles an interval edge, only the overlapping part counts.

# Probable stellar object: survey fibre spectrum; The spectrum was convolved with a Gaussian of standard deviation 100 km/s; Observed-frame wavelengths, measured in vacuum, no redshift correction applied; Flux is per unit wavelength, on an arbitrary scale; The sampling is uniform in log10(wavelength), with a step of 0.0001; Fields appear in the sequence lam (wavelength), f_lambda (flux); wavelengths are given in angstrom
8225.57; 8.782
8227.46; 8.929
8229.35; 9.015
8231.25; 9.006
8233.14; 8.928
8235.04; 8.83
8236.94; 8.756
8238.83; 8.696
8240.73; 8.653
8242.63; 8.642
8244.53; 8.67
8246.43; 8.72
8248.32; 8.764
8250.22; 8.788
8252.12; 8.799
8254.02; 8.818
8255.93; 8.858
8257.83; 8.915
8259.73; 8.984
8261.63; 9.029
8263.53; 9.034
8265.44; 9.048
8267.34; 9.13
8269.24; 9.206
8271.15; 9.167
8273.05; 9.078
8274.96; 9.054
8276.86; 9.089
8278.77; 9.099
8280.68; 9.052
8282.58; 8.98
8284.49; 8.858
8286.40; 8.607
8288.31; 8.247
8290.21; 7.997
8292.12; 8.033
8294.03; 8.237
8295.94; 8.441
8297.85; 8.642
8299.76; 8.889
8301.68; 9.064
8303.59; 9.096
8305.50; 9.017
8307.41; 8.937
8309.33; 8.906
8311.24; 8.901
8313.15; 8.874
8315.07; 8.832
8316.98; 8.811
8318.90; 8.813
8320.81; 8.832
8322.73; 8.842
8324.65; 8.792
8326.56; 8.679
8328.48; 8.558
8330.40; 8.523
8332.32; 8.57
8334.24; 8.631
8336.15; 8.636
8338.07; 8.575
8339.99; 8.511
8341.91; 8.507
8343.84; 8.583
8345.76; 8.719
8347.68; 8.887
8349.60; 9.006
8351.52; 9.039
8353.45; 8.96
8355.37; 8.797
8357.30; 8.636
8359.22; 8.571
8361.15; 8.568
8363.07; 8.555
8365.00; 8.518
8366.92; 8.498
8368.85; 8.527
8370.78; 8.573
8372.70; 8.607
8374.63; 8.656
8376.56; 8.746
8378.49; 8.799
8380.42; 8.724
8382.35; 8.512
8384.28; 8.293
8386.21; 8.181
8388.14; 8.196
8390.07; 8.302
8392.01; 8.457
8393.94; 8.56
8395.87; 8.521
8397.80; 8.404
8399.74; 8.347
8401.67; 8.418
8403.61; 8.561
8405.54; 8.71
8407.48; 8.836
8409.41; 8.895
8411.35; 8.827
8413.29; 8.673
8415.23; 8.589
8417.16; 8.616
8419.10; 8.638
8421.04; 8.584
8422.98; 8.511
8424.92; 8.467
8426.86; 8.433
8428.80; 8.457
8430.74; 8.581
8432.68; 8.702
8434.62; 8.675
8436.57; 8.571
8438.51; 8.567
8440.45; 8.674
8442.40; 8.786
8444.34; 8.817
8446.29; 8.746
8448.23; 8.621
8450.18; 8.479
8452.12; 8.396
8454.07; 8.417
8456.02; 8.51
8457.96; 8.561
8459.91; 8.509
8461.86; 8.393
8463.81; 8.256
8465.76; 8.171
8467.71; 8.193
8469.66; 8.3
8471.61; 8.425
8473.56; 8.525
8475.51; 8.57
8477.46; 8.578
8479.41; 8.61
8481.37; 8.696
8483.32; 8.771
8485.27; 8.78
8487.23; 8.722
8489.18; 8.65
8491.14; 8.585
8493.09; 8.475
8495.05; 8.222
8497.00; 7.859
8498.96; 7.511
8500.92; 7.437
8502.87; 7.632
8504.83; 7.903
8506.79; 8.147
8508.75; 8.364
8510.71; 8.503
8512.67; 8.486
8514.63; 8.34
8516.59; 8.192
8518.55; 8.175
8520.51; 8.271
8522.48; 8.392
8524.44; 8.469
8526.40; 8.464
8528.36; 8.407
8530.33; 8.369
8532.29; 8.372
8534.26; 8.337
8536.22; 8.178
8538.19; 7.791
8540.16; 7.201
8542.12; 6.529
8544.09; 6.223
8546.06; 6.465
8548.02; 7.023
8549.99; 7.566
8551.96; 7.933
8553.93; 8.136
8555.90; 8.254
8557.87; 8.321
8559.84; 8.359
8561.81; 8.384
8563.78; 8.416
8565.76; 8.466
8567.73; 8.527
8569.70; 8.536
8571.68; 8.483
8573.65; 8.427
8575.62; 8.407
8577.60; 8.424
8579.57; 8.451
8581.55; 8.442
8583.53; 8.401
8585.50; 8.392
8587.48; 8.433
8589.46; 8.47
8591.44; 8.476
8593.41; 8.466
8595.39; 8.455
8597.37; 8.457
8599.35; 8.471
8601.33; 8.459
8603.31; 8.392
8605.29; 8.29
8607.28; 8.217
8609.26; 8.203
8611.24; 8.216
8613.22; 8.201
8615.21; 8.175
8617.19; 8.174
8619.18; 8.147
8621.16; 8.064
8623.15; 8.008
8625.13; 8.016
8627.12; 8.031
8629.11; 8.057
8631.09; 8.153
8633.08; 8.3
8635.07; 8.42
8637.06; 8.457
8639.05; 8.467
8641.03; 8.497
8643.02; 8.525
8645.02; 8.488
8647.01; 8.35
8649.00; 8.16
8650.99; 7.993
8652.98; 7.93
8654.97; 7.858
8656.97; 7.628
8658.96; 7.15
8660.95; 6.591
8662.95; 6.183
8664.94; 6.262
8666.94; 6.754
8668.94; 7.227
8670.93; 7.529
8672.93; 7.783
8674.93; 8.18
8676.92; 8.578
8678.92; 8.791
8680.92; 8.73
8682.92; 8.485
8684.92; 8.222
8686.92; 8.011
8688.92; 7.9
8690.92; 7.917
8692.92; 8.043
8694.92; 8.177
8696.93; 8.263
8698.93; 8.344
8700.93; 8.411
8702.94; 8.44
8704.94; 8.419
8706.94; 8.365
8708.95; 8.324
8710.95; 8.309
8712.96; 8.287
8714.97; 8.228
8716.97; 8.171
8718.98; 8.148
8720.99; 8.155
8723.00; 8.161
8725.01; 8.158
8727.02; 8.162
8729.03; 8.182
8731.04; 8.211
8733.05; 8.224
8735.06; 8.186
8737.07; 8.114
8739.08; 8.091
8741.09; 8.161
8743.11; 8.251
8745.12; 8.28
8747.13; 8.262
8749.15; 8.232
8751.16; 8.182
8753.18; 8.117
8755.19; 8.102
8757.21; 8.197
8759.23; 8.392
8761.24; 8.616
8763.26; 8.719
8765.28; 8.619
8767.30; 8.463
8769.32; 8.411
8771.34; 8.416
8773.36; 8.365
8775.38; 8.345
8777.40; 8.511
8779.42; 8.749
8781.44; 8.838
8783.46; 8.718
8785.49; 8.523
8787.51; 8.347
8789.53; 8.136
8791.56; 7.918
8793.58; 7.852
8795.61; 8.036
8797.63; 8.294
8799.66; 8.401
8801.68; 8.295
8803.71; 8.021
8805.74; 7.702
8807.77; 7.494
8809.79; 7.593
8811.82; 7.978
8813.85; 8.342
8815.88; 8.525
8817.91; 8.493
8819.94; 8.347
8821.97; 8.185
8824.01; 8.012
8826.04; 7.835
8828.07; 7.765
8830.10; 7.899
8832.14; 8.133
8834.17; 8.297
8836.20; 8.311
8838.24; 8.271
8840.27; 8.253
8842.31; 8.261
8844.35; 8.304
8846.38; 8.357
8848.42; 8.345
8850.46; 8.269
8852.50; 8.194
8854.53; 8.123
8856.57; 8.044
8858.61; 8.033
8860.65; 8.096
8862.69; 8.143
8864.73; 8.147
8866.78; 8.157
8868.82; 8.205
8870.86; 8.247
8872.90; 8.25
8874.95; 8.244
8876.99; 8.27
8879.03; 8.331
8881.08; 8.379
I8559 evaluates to 0.02 mag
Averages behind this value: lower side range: 8.73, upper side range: 8.28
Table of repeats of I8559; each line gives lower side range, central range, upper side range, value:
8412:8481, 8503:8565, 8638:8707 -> 0.04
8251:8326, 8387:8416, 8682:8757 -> 0.02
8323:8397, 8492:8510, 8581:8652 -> 0.06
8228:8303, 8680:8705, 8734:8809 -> 0.01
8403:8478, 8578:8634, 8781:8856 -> 0.01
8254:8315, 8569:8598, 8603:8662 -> -0.03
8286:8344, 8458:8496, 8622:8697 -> -0.02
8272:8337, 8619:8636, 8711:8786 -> 0.04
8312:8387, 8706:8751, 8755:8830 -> 0.01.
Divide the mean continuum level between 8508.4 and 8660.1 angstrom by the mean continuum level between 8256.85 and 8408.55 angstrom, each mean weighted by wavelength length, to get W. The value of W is 0.94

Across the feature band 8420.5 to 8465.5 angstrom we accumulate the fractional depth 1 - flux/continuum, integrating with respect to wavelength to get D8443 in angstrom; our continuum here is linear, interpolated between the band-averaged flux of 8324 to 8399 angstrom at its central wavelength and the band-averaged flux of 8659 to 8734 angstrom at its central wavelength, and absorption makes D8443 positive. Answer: -0.5 angstrom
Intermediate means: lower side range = 8.6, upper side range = 8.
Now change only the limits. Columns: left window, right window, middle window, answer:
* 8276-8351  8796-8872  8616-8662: 1.7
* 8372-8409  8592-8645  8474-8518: 0.5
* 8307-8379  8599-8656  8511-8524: 0.1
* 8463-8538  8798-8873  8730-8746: 0.0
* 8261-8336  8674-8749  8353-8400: 0.9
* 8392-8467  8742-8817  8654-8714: 3.2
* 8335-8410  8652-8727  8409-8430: -0.2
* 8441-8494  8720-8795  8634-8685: 3.0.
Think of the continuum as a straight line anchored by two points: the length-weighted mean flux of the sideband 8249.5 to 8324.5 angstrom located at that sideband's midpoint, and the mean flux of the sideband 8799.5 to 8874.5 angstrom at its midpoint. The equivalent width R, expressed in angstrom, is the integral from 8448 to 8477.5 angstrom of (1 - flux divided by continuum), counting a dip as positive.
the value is 0.7 angstrom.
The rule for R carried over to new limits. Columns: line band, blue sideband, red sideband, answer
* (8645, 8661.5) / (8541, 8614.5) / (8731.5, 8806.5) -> 0.9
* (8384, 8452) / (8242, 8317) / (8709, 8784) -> 0.9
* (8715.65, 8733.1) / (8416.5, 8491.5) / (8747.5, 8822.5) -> 0.3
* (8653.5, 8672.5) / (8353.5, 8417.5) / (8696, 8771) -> 2.9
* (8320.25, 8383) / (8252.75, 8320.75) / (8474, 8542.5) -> 0.0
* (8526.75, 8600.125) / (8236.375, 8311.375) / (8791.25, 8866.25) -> 2.9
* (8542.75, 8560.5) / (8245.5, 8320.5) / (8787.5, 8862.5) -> 2.0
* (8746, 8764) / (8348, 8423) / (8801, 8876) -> -0.2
